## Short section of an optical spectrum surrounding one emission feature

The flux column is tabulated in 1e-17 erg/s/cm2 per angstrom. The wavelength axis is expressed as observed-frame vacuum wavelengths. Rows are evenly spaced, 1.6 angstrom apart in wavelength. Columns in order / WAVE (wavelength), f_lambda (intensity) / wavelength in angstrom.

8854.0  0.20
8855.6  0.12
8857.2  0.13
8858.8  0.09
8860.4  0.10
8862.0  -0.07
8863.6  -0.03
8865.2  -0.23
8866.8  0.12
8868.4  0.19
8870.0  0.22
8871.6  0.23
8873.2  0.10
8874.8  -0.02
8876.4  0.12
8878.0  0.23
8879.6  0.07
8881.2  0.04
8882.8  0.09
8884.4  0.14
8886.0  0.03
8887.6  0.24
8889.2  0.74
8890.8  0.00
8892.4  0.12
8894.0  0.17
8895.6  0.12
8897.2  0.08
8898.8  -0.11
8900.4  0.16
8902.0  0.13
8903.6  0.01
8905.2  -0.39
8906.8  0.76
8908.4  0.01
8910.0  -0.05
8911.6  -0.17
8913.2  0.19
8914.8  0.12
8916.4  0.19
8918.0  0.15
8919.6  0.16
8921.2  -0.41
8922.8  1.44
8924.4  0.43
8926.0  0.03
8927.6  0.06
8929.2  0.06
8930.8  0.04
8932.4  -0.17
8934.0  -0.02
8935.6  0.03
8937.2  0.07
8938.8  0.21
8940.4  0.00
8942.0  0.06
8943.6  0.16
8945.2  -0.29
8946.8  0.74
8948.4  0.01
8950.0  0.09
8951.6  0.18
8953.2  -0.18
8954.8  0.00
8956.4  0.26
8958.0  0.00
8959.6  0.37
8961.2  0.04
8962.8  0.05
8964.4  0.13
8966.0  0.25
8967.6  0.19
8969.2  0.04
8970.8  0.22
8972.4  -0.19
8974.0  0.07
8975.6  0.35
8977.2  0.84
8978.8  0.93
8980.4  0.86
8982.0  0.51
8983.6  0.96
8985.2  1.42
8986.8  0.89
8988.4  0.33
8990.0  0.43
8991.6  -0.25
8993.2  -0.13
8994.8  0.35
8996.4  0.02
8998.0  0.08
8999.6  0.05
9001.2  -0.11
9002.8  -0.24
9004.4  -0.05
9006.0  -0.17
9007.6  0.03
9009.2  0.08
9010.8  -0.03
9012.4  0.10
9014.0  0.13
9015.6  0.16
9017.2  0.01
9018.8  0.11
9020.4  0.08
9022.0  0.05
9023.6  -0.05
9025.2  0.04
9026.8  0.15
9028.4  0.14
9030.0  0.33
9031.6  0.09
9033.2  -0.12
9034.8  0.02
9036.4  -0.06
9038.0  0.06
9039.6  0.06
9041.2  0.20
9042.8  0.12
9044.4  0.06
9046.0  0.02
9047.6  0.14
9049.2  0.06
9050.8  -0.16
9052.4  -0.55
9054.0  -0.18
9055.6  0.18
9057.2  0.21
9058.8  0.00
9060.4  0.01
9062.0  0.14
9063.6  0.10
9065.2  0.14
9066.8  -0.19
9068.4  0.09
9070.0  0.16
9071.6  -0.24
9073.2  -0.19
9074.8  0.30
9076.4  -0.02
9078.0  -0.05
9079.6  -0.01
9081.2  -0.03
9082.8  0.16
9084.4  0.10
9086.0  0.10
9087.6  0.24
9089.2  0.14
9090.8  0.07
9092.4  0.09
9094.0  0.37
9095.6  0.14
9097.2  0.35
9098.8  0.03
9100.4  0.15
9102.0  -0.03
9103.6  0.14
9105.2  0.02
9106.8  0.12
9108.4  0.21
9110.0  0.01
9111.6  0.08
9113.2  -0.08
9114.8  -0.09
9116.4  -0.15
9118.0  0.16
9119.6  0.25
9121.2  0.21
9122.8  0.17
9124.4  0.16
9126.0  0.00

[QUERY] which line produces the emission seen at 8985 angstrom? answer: [O II]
